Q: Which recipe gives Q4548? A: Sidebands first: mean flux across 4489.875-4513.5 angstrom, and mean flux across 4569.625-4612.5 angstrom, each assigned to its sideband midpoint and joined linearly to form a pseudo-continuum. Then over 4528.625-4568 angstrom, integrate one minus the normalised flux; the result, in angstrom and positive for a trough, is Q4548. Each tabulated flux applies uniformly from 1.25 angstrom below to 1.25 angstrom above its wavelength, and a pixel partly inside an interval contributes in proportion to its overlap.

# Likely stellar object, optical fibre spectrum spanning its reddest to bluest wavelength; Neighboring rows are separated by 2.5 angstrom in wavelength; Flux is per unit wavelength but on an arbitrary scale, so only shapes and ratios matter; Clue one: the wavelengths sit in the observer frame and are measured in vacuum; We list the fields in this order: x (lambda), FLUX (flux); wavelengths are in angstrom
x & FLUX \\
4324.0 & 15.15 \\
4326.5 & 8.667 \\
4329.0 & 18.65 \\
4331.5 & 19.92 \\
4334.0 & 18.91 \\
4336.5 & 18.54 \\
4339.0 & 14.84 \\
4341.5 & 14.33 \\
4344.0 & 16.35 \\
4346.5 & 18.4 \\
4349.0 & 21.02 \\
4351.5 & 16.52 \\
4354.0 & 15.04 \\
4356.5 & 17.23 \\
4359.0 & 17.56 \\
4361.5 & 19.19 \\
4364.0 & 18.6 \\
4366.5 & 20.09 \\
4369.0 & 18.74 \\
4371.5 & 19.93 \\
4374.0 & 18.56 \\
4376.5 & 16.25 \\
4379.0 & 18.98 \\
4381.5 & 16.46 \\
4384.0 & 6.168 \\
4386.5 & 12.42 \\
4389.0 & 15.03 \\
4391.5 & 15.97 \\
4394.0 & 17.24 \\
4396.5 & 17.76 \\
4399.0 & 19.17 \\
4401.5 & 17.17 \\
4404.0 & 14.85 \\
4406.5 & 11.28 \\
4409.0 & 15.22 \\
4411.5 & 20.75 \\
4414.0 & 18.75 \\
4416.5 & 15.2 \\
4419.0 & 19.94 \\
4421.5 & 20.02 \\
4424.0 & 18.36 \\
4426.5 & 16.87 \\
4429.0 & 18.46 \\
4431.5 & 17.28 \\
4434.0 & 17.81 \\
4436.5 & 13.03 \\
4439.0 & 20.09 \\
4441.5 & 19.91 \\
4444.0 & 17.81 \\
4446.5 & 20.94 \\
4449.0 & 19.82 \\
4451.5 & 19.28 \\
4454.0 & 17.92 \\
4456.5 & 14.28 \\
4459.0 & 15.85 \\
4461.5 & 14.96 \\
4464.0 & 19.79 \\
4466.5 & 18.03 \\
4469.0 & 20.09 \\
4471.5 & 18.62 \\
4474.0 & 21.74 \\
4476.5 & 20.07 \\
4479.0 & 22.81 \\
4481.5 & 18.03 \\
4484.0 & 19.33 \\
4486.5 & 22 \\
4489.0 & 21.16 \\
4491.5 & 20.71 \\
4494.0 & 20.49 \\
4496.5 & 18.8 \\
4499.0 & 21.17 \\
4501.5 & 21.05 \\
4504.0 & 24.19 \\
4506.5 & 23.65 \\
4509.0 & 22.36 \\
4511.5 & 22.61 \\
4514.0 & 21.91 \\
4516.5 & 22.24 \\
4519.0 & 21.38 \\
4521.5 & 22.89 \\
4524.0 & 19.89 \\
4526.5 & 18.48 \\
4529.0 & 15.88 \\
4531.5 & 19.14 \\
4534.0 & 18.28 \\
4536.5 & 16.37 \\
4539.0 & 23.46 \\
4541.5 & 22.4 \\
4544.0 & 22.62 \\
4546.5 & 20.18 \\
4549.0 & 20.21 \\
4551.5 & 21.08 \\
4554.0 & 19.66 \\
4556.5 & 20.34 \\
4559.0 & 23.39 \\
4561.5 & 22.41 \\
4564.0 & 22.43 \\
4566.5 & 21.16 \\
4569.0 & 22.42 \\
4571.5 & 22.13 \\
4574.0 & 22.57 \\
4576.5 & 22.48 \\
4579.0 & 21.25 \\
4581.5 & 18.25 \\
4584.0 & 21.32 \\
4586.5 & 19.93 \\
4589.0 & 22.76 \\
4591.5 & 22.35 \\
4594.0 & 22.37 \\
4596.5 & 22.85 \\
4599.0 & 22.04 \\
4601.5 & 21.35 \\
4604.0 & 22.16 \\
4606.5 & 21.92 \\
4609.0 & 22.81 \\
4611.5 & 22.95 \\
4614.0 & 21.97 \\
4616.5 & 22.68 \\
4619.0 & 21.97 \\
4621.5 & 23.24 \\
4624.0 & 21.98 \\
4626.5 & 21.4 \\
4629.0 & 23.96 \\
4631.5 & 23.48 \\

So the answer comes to 2.0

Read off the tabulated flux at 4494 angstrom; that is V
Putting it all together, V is 20.49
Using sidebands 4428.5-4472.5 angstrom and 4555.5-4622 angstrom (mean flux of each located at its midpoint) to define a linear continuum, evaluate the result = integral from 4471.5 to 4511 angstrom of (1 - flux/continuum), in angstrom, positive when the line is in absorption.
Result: -4.02 angstrom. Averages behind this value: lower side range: 18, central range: 21.1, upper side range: 22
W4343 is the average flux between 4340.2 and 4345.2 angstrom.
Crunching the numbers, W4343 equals 15.3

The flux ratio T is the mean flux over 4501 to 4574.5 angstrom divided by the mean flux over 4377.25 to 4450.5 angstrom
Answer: 1.25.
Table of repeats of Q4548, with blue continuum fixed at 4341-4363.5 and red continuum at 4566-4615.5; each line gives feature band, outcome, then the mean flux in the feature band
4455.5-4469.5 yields 1.7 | 17.1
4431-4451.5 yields 0.7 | 18.4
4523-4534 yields 1.3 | 18.3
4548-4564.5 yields -0.1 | 21.3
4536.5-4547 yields -0.3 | 21.6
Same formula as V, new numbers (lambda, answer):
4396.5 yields 17.76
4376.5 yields 16.25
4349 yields 21.02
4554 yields 19.66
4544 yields 22.62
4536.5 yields 16.37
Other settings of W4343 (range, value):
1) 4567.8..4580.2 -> 22.2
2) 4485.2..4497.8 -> 20.6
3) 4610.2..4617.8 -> 22.5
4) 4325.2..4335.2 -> 16.5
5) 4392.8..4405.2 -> 17.2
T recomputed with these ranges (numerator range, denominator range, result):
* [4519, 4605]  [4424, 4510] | 1.09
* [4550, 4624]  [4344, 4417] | 1.29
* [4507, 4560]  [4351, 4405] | 1.24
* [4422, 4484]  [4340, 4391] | 1.10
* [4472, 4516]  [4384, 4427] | 1.29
